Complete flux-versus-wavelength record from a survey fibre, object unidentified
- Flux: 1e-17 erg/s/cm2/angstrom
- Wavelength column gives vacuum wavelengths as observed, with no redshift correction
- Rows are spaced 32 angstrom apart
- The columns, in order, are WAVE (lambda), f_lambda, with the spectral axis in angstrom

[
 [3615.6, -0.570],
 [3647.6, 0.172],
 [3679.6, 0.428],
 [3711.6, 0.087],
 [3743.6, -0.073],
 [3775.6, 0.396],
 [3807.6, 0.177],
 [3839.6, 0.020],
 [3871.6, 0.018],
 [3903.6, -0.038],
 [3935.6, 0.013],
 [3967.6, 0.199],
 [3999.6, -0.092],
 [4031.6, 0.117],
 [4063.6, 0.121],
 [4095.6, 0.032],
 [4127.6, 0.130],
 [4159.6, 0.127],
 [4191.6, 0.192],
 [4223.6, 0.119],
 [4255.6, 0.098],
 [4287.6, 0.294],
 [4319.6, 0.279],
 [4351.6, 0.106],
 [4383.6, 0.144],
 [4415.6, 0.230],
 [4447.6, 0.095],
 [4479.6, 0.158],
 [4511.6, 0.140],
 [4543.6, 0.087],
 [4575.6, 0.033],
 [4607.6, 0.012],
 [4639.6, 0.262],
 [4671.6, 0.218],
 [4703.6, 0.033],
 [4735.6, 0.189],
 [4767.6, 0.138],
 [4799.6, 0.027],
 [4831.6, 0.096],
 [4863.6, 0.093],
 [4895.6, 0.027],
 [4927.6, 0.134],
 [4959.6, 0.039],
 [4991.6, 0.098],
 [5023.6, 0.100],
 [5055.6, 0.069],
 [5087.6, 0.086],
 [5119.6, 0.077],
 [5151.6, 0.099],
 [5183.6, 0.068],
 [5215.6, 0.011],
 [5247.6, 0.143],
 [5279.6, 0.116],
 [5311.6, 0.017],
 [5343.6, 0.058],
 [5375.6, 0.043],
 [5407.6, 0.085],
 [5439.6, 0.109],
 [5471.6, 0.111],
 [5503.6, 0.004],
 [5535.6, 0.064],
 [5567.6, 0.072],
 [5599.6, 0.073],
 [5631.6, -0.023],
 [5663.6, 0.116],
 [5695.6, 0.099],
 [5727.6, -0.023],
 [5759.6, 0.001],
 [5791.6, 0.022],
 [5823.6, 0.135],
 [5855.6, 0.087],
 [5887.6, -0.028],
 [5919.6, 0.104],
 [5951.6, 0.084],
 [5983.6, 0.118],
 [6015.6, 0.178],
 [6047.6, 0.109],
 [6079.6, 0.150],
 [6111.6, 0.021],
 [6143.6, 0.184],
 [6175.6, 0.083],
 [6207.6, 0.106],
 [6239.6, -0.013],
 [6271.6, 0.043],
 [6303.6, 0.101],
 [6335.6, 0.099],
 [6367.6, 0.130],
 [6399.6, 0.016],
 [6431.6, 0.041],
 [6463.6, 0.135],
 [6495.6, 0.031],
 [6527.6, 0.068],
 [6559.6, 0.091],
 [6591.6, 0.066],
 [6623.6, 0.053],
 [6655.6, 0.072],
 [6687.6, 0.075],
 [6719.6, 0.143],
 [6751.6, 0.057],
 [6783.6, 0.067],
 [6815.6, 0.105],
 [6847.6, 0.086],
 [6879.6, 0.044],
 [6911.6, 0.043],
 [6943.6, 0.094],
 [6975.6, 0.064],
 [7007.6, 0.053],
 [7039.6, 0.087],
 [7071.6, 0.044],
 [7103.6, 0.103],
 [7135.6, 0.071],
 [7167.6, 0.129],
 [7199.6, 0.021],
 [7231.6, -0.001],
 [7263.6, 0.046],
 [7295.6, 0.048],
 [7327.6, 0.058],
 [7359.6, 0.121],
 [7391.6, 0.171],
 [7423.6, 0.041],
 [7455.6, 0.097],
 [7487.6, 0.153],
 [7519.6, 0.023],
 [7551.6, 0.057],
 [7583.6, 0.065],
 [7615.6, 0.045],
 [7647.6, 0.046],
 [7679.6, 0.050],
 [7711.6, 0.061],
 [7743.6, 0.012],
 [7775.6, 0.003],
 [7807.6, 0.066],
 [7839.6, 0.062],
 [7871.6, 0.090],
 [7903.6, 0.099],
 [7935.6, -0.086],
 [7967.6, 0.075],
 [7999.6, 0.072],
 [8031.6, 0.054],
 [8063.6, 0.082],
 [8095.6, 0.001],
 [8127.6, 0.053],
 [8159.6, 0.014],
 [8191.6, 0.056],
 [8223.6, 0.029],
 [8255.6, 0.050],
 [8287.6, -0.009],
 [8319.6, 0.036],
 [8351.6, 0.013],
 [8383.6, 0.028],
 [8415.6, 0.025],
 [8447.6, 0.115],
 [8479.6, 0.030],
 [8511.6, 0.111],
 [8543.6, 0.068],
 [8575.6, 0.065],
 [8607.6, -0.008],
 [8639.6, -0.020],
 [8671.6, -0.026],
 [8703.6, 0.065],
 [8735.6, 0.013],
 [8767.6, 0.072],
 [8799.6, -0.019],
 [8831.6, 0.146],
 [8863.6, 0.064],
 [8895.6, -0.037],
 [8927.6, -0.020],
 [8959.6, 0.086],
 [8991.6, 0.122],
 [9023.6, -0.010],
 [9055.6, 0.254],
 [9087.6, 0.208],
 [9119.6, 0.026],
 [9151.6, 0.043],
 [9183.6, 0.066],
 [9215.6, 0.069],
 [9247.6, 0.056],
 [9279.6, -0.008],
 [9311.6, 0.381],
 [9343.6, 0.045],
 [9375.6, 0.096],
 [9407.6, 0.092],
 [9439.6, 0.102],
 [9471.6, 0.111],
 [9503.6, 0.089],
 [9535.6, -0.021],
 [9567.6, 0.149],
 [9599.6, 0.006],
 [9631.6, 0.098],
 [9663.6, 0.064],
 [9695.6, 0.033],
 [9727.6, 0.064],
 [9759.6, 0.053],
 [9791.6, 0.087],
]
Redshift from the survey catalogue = 1.43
